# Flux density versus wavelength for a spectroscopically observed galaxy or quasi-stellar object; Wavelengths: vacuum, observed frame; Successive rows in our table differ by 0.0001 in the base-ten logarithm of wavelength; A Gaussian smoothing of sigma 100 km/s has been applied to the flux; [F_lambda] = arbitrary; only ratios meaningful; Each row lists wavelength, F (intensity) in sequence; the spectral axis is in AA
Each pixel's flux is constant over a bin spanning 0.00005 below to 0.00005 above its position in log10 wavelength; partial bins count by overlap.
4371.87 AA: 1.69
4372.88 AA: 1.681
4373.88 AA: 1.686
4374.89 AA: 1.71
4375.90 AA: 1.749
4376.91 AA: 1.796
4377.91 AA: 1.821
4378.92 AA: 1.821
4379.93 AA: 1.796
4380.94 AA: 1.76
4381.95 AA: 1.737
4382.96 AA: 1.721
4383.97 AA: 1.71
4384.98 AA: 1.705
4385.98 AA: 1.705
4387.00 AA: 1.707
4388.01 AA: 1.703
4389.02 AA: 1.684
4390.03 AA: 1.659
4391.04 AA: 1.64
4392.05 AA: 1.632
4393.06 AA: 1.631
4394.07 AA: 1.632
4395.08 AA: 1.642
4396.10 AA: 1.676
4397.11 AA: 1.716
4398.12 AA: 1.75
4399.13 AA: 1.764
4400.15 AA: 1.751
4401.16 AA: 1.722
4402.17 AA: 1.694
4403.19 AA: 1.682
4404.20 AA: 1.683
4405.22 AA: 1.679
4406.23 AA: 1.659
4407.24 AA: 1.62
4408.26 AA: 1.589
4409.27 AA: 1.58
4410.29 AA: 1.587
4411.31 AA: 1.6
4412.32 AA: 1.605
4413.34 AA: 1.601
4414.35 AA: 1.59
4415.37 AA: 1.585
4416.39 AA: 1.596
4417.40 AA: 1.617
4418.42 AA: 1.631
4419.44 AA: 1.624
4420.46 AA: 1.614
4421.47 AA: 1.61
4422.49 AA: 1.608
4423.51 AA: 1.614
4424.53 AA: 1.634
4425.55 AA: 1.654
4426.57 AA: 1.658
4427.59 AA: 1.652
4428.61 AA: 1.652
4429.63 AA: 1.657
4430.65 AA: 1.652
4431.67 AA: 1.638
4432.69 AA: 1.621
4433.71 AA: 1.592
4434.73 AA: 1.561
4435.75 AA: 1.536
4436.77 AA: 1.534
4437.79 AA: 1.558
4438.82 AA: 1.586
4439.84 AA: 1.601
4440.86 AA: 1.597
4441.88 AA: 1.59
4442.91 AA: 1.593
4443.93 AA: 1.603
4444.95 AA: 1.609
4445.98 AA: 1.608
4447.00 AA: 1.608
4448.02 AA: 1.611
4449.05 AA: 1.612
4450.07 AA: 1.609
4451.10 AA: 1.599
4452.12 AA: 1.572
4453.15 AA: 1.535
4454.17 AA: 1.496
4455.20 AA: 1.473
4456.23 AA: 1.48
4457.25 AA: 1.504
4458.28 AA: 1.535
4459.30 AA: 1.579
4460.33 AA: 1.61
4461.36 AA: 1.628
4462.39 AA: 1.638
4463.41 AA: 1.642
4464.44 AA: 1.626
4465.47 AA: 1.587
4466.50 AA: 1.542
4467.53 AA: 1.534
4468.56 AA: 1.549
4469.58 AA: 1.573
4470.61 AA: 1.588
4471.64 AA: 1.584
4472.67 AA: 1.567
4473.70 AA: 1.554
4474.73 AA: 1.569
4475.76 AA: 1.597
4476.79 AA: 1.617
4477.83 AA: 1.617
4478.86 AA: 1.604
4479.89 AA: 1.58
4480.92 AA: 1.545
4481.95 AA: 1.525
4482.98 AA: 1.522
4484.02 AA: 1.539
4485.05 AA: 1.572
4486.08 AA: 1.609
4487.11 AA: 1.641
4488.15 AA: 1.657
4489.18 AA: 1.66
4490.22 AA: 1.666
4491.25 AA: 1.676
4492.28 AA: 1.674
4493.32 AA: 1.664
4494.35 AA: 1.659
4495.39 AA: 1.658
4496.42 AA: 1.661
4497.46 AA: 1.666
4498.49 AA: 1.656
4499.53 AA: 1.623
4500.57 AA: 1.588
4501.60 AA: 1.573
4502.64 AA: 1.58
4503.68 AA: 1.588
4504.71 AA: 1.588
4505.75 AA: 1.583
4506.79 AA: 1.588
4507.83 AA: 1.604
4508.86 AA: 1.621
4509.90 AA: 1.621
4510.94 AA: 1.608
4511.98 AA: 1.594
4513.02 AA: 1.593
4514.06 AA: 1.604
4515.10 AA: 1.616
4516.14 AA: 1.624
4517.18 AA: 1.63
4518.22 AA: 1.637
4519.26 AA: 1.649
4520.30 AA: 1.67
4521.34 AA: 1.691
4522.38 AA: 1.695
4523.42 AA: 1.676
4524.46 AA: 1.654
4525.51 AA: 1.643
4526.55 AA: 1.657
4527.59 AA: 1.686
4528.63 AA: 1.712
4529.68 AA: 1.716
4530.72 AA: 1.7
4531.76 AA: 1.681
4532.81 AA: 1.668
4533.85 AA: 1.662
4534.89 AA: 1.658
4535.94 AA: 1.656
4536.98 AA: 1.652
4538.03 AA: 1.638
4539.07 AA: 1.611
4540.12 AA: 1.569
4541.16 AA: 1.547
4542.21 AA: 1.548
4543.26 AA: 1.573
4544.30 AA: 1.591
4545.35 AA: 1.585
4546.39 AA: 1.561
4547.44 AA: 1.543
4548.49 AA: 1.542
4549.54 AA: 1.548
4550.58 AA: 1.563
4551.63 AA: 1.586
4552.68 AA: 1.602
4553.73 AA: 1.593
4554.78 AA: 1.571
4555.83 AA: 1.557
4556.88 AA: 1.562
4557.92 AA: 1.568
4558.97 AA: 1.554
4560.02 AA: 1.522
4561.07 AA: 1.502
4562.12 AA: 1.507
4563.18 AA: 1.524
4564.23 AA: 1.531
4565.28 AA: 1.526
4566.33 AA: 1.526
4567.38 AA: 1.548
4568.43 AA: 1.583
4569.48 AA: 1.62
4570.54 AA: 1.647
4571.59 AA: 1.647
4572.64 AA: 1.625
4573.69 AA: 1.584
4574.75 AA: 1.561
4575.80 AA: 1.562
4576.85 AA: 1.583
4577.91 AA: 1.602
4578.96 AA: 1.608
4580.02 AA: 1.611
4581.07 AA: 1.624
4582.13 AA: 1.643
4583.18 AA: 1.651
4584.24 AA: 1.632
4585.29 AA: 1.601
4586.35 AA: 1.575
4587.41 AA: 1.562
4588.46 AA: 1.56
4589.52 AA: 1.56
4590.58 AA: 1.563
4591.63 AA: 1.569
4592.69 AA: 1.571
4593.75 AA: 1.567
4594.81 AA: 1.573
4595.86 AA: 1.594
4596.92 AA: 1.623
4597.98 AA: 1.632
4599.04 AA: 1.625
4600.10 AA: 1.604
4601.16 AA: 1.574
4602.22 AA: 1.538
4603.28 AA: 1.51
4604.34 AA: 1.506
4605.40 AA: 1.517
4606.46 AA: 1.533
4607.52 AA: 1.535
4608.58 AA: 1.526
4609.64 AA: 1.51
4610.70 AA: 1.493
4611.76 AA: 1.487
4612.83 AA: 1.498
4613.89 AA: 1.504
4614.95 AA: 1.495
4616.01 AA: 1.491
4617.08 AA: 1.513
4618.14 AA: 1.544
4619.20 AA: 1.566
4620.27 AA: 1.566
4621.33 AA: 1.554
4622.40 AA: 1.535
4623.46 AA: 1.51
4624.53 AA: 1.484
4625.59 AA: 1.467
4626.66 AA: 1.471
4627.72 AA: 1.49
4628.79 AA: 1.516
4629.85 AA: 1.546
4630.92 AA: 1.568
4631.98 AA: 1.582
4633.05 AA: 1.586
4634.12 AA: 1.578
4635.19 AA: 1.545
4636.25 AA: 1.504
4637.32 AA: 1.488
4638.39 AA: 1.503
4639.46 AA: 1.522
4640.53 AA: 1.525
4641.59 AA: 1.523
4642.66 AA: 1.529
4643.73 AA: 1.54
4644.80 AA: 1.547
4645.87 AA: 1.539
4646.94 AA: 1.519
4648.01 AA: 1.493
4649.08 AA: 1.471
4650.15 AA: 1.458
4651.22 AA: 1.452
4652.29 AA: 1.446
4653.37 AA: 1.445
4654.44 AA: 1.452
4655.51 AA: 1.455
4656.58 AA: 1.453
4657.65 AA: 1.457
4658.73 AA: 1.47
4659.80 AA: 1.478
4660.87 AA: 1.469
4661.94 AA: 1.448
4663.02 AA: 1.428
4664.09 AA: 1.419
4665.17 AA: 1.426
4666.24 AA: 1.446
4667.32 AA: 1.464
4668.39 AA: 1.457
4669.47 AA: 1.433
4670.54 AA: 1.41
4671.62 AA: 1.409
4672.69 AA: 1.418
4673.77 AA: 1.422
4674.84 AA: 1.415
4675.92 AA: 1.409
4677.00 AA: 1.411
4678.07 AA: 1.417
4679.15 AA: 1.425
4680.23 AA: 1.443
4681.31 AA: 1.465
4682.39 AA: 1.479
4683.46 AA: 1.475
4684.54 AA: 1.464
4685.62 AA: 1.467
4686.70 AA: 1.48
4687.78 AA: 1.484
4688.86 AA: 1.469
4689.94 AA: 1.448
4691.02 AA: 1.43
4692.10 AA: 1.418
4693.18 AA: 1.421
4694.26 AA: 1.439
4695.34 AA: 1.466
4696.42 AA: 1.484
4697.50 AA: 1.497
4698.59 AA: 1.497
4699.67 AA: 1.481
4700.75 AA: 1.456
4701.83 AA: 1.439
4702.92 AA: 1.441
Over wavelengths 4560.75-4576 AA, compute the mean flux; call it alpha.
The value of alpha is 1.57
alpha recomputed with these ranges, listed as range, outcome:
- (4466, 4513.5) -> 1.6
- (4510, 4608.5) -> 1.6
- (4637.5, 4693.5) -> 1.46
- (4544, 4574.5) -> 1.57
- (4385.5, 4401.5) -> 1.69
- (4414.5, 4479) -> 1.59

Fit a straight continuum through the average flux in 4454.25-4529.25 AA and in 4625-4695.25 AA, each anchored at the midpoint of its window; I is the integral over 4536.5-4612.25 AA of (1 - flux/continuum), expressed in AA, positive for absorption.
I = -1.5 AA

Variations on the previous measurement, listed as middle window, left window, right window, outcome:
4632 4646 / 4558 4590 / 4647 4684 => -0.47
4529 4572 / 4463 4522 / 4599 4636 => -0.44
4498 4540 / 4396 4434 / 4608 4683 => -1.72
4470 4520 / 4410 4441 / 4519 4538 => 1.30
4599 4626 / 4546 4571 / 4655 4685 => -0.43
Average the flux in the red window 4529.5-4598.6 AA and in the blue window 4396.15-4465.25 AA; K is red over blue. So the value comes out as 0.98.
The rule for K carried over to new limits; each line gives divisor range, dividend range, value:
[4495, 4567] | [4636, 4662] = 0.93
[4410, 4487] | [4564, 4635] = 0.98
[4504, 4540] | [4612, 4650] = 0.93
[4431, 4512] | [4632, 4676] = 0.93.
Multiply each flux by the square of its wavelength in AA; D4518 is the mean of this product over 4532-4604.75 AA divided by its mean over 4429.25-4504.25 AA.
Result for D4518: 1.04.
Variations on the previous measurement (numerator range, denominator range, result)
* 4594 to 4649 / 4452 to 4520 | 1.02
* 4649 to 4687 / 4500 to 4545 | 0.95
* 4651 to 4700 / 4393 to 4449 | 1.00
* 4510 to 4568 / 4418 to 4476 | 1.05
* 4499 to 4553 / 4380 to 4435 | 1.03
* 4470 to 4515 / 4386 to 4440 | 1.02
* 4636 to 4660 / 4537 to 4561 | 0.99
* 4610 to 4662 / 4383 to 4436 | 1.01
